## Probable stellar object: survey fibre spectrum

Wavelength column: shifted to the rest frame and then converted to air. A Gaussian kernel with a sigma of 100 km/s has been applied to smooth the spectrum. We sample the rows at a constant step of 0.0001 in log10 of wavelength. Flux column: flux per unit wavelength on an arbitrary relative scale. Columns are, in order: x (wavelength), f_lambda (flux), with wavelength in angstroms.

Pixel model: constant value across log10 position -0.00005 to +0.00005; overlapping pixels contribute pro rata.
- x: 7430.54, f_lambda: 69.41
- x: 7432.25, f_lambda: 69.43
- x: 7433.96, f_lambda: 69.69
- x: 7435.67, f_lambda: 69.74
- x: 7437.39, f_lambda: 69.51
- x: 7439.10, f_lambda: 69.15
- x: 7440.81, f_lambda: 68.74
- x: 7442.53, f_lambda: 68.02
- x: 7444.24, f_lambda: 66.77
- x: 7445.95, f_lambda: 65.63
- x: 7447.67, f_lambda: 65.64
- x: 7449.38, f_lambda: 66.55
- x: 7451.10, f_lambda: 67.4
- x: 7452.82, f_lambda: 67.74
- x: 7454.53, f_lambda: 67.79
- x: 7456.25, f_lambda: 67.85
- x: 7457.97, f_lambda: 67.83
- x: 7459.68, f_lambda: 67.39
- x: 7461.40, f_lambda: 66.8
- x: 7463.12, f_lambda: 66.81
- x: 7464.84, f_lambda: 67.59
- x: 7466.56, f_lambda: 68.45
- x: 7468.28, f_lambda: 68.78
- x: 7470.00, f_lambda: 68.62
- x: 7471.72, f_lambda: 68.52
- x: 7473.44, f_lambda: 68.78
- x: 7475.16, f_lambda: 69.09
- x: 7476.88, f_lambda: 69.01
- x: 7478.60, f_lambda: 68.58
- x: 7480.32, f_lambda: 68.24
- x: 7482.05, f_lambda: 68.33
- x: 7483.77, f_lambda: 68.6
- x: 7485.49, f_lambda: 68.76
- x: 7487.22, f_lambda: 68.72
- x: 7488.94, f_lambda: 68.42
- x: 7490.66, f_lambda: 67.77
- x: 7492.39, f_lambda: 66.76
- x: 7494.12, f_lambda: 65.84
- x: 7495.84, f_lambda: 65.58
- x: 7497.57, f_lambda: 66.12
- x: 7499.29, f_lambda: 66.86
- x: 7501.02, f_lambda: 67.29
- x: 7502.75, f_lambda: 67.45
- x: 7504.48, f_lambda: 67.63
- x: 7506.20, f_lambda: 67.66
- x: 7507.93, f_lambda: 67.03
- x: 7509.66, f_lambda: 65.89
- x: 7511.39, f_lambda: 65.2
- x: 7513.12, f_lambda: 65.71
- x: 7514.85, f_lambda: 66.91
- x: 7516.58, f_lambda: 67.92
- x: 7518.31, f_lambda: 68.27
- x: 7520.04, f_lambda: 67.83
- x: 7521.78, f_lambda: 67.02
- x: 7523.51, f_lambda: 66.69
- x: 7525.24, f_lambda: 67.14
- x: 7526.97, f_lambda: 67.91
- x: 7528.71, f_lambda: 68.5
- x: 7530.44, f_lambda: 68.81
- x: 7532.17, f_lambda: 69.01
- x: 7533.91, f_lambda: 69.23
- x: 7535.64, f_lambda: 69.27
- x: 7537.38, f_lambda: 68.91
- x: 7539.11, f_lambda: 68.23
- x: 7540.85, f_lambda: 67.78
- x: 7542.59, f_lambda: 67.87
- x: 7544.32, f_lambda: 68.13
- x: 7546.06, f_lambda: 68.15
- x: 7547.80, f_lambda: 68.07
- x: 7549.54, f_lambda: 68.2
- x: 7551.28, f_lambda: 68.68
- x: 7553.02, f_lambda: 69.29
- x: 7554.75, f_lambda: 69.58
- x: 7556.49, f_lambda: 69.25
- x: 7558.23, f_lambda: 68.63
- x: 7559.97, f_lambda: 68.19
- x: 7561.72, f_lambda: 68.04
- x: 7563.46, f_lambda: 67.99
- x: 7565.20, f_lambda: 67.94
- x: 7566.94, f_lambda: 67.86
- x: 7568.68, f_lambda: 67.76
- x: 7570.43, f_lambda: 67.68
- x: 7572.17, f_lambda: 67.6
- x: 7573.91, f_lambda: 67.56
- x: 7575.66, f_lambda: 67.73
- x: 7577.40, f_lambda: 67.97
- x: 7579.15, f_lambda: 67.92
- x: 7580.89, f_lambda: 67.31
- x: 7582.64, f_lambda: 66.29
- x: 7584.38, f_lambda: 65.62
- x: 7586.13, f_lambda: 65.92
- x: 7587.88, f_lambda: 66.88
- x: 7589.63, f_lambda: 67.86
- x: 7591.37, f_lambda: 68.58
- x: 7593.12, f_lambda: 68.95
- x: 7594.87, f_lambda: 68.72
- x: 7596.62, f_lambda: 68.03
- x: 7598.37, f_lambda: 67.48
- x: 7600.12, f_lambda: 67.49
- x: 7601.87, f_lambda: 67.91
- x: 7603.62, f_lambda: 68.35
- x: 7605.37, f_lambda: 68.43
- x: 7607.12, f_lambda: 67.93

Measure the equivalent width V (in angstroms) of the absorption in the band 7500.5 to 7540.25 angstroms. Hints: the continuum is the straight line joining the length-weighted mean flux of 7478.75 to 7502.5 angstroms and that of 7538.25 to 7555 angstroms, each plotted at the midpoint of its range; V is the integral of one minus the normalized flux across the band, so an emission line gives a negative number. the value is 0.19 angstroms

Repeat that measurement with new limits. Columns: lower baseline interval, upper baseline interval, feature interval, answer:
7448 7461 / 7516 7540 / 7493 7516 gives 0.5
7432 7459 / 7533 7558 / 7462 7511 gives 0.4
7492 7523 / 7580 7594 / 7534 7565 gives -0.7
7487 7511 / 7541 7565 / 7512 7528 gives 0.1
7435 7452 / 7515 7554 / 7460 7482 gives -0.1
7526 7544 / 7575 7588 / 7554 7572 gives -0.2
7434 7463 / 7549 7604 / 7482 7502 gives 0.1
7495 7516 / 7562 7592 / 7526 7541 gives -0.4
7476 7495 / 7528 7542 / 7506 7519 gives 0.3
